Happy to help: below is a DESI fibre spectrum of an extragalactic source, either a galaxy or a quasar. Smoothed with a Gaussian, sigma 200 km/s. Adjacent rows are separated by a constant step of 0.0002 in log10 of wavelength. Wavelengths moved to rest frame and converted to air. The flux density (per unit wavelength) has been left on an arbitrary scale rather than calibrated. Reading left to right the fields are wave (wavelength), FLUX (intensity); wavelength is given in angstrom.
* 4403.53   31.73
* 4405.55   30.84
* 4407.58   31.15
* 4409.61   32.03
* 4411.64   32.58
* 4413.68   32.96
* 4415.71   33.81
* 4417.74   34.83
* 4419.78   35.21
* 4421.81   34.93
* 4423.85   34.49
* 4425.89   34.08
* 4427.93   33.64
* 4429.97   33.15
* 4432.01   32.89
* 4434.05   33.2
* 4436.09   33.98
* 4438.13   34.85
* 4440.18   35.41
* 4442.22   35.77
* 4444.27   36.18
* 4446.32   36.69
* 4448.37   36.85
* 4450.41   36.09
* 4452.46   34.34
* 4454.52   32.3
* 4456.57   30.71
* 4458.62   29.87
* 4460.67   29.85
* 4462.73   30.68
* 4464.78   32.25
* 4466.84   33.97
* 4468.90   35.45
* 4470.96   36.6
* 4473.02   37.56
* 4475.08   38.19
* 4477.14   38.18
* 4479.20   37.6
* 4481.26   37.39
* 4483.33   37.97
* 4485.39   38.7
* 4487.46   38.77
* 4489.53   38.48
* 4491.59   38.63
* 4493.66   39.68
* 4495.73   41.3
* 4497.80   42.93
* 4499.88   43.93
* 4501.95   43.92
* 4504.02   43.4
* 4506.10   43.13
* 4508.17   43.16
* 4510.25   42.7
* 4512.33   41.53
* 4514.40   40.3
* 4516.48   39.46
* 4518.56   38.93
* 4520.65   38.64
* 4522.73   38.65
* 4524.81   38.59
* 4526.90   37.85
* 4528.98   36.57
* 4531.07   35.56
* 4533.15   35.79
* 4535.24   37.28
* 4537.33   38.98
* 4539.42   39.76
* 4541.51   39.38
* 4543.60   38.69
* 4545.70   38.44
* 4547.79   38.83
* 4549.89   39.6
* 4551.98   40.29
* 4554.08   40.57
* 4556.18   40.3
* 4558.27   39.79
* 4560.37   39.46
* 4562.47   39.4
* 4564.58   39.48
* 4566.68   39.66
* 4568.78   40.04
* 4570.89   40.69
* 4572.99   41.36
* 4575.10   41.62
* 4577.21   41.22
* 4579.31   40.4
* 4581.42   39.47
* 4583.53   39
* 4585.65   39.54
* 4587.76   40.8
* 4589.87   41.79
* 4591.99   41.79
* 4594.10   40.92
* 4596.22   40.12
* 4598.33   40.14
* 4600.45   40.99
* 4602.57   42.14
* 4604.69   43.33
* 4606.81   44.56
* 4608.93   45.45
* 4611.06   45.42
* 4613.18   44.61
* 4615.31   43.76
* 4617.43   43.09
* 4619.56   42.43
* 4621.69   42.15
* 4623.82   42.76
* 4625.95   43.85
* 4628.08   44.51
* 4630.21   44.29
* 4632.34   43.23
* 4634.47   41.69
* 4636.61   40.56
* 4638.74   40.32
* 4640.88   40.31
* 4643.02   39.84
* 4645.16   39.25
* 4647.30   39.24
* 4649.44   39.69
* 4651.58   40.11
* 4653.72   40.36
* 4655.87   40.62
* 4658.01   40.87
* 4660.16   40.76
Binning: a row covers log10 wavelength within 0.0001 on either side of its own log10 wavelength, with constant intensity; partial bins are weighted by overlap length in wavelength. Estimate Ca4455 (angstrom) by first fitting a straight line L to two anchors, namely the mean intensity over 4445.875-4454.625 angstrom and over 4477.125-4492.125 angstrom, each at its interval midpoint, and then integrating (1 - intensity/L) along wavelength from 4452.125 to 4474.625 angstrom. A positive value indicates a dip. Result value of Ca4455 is 2.1 angstrom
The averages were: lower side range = 35.5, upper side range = 38.2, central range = 33.1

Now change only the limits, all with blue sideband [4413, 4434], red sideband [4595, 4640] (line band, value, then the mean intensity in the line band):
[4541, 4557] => 0.1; 39.5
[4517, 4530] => 0.1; 38.2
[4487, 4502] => -1.5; 40.8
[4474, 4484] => -0.4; 37.9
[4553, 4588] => 0.4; 40.1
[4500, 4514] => -1.9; 42.9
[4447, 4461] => 0.9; 33.1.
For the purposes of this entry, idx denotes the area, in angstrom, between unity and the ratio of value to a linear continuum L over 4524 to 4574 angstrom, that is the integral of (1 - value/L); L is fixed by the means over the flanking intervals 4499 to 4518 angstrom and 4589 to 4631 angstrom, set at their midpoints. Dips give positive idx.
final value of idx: 4.1 angstrom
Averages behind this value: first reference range 42.3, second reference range 42.9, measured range 39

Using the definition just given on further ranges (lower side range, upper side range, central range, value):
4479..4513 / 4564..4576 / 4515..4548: 2.0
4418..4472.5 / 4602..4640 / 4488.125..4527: -3.7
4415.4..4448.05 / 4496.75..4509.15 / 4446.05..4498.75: 4.6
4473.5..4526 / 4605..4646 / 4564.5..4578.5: 0.3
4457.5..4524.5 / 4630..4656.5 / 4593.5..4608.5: -0.7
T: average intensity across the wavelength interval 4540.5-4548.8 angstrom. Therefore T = 38.8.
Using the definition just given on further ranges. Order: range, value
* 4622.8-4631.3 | 43.9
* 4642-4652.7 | 39.6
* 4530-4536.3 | 36.2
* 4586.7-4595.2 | 41.3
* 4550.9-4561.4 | 40.1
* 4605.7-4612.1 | 45.1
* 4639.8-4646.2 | 39.8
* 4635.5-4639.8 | 40.5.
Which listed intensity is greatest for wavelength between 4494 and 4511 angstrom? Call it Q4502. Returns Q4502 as 43.93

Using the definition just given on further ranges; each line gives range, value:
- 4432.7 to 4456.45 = 36.85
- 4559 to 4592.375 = 41.79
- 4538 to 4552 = 40.29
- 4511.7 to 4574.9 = 41.53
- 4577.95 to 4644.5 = 45.45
